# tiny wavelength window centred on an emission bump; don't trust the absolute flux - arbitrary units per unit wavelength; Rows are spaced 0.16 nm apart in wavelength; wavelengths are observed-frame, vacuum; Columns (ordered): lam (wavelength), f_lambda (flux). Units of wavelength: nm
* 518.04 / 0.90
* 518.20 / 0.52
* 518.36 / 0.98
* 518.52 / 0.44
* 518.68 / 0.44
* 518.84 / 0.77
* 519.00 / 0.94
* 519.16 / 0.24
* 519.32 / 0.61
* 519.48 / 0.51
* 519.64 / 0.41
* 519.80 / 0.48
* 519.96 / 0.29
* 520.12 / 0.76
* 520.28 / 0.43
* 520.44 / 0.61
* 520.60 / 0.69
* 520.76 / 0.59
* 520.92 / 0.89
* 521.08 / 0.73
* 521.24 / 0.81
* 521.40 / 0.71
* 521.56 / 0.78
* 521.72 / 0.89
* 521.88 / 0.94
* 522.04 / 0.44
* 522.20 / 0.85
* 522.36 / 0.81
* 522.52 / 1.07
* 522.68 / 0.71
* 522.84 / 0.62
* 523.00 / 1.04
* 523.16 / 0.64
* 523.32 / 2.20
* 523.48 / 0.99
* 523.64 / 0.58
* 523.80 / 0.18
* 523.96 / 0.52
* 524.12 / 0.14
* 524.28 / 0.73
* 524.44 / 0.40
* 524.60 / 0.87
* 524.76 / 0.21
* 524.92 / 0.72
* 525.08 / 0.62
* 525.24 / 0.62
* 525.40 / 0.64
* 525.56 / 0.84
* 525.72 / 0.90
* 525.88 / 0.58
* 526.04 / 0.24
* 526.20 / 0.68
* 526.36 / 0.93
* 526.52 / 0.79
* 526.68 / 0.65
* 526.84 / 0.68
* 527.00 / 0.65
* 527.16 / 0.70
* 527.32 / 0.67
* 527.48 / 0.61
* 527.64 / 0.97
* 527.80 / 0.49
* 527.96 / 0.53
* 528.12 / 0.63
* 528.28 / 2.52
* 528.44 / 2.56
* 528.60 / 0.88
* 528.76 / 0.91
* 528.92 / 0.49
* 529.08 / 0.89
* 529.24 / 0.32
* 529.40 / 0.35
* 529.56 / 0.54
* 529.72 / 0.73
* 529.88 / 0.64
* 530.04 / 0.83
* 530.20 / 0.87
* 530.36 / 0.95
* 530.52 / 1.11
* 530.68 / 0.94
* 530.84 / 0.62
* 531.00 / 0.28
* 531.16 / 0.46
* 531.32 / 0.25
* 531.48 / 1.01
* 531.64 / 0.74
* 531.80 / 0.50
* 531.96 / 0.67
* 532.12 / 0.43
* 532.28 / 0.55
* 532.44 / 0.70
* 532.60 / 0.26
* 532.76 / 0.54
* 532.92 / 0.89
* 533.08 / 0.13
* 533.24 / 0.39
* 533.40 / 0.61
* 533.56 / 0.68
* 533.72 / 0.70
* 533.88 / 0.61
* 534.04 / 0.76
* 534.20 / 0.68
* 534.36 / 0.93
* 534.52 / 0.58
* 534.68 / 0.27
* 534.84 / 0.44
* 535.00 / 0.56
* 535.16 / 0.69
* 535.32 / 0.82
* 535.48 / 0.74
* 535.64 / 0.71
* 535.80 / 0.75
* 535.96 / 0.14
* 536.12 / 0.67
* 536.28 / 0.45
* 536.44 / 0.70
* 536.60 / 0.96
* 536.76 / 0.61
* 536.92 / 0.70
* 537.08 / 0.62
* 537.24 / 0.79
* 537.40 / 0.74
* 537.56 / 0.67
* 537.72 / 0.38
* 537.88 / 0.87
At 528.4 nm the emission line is [O III] 5007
